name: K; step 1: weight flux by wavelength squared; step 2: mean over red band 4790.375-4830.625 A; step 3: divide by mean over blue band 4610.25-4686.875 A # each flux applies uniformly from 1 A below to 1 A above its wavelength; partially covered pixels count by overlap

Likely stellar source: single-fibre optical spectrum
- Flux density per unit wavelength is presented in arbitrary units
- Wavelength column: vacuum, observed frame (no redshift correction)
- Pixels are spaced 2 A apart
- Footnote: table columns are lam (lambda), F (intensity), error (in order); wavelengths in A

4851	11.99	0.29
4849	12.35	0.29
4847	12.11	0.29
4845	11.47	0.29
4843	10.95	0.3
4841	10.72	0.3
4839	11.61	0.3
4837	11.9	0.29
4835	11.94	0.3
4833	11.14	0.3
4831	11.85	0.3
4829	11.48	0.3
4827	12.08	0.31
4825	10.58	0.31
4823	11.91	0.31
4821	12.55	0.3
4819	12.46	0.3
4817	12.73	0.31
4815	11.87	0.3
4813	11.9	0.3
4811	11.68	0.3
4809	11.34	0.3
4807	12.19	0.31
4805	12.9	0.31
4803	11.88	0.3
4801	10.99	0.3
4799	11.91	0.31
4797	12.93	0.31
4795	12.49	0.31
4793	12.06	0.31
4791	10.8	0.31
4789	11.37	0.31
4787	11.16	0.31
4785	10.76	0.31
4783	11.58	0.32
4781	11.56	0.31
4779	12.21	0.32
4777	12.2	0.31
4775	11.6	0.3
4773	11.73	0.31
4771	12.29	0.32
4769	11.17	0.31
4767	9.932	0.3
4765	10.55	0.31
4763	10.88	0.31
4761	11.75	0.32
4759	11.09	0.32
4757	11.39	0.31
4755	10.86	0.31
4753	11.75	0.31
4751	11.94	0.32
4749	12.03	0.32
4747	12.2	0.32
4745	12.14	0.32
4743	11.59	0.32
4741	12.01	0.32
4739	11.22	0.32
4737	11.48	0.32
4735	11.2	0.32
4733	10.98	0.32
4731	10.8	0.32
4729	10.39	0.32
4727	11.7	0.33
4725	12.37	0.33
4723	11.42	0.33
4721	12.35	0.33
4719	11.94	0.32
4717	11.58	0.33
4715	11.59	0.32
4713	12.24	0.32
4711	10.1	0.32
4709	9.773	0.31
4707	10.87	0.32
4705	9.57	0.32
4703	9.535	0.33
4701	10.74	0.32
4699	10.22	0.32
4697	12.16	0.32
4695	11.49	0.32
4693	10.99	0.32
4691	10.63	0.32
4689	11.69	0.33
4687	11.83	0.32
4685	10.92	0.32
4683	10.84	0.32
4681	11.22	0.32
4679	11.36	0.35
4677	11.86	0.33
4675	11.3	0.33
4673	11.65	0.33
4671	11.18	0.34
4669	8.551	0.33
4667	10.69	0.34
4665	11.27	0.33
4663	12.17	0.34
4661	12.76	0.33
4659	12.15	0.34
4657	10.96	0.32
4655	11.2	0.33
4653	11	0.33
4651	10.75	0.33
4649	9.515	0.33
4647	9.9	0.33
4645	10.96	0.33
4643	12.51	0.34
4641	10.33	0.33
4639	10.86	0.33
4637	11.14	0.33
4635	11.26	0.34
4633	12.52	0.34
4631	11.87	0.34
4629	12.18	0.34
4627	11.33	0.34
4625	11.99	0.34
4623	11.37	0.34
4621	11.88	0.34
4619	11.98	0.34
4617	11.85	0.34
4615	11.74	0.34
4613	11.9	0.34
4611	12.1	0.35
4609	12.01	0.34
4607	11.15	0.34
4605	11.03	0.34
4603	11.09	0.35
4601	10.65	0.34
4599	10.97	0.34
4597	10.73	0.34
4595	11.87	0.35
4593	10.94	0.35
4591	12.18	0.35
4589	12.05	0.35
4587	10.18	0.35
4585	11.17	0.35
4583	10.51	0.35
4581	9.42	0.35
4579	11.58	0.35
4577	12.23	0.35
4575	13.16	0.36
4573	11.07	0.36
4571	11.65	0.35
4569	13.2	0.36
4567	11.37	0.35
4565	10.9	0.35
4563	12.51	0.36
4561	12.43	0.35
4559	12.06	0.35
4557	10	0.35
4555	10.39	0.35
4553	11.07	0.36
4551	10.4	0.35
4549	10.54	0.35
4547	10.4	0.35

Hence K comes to 1.13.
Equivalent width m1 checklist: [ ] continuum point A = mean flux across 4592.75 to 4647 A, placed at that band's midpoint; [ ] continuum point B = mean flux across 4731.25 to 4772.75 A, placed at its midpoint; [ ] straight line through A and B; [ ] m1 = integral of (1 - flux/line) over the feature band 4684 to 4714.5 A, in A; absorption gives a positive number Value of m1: 1.53 A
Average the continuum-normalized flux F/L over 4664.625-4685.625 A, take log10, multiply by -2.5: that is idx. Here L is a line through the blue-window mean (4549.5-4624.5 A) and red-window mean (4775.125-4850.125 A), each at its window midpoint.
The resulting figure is 0.06 mag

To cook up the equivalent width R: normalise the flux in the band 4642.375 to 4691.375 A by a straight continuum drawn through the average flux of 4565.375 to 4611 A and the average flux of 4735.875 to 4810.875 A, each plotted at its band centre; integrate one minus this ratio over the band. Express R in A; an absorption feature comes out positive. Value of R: 1.4 A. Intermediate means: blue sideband 11.4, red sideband 11.6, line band 11.2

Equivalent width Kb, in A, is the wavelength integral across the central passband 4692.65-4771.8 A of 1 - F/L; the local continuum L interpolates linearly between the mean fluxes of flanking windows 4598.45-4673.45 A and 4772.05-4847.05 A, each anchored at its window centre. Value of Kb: 2.1 A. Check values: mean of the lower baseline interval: 11.3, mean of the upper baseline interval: 11.7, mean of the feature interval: 11.3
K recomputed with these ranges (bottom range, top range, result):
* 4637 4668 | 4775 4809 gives 1.12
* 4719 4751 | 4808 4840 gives 1.06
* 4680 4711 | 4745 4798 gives 1.10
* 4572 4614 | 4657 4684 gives 1.03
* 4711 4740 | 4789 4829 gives 1.08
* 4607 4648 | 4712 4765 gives 1.05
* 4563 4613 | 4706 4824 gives 1.10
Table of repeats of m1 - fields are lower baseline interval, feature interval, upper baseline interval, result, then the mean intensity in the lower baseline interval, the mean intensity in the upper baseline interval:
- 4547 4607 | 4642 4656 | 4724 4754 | 0.7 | 11.3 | 11.6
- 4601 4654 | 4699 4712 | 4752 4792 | 1.4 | 11.4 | 11.3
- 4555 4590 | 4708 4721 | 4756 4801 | 0.2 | 11.5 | 11.5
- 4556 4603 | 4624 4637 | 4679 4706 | -0.7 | 11.4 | 10.9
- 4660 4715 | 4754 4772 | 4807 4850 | 0.5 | 11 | 11.8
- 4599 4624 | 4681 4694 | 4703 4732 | 0.1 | 11.5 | 11.1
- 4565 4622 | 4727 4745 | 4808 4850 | 0.5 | 11.5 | 11.7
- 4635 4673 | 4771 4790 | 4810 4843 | -0.1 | 11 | 11.8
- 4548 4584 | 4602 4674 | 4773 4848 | 0.8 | 11.4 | 11.8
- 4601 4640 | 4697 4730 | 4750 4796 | 1.3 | 11.6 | 11.4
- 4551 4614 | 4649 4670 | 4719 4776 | 0.6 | 11.4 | 11.5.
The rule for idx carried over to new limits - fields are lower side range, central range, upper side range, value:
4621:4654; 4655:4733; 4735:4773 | 0.02 mag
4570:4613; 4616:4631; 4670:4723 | -0.05 mag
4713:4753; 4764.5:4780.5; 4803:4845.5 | 0.02 mag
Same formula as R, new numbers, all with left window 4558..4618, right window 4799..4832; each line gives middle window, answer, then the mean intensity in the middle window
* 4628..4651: 0.9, 11.2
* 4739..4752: -0.2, 11.9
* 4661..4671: 0.6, 10.9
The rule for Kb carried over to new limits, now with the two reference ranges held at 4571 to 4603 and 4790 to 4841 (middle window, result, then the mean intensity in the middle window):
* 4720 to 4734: 0.2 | 11.4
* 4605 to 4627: -0.8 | 11.7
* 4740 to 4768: 0.6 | 11.4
